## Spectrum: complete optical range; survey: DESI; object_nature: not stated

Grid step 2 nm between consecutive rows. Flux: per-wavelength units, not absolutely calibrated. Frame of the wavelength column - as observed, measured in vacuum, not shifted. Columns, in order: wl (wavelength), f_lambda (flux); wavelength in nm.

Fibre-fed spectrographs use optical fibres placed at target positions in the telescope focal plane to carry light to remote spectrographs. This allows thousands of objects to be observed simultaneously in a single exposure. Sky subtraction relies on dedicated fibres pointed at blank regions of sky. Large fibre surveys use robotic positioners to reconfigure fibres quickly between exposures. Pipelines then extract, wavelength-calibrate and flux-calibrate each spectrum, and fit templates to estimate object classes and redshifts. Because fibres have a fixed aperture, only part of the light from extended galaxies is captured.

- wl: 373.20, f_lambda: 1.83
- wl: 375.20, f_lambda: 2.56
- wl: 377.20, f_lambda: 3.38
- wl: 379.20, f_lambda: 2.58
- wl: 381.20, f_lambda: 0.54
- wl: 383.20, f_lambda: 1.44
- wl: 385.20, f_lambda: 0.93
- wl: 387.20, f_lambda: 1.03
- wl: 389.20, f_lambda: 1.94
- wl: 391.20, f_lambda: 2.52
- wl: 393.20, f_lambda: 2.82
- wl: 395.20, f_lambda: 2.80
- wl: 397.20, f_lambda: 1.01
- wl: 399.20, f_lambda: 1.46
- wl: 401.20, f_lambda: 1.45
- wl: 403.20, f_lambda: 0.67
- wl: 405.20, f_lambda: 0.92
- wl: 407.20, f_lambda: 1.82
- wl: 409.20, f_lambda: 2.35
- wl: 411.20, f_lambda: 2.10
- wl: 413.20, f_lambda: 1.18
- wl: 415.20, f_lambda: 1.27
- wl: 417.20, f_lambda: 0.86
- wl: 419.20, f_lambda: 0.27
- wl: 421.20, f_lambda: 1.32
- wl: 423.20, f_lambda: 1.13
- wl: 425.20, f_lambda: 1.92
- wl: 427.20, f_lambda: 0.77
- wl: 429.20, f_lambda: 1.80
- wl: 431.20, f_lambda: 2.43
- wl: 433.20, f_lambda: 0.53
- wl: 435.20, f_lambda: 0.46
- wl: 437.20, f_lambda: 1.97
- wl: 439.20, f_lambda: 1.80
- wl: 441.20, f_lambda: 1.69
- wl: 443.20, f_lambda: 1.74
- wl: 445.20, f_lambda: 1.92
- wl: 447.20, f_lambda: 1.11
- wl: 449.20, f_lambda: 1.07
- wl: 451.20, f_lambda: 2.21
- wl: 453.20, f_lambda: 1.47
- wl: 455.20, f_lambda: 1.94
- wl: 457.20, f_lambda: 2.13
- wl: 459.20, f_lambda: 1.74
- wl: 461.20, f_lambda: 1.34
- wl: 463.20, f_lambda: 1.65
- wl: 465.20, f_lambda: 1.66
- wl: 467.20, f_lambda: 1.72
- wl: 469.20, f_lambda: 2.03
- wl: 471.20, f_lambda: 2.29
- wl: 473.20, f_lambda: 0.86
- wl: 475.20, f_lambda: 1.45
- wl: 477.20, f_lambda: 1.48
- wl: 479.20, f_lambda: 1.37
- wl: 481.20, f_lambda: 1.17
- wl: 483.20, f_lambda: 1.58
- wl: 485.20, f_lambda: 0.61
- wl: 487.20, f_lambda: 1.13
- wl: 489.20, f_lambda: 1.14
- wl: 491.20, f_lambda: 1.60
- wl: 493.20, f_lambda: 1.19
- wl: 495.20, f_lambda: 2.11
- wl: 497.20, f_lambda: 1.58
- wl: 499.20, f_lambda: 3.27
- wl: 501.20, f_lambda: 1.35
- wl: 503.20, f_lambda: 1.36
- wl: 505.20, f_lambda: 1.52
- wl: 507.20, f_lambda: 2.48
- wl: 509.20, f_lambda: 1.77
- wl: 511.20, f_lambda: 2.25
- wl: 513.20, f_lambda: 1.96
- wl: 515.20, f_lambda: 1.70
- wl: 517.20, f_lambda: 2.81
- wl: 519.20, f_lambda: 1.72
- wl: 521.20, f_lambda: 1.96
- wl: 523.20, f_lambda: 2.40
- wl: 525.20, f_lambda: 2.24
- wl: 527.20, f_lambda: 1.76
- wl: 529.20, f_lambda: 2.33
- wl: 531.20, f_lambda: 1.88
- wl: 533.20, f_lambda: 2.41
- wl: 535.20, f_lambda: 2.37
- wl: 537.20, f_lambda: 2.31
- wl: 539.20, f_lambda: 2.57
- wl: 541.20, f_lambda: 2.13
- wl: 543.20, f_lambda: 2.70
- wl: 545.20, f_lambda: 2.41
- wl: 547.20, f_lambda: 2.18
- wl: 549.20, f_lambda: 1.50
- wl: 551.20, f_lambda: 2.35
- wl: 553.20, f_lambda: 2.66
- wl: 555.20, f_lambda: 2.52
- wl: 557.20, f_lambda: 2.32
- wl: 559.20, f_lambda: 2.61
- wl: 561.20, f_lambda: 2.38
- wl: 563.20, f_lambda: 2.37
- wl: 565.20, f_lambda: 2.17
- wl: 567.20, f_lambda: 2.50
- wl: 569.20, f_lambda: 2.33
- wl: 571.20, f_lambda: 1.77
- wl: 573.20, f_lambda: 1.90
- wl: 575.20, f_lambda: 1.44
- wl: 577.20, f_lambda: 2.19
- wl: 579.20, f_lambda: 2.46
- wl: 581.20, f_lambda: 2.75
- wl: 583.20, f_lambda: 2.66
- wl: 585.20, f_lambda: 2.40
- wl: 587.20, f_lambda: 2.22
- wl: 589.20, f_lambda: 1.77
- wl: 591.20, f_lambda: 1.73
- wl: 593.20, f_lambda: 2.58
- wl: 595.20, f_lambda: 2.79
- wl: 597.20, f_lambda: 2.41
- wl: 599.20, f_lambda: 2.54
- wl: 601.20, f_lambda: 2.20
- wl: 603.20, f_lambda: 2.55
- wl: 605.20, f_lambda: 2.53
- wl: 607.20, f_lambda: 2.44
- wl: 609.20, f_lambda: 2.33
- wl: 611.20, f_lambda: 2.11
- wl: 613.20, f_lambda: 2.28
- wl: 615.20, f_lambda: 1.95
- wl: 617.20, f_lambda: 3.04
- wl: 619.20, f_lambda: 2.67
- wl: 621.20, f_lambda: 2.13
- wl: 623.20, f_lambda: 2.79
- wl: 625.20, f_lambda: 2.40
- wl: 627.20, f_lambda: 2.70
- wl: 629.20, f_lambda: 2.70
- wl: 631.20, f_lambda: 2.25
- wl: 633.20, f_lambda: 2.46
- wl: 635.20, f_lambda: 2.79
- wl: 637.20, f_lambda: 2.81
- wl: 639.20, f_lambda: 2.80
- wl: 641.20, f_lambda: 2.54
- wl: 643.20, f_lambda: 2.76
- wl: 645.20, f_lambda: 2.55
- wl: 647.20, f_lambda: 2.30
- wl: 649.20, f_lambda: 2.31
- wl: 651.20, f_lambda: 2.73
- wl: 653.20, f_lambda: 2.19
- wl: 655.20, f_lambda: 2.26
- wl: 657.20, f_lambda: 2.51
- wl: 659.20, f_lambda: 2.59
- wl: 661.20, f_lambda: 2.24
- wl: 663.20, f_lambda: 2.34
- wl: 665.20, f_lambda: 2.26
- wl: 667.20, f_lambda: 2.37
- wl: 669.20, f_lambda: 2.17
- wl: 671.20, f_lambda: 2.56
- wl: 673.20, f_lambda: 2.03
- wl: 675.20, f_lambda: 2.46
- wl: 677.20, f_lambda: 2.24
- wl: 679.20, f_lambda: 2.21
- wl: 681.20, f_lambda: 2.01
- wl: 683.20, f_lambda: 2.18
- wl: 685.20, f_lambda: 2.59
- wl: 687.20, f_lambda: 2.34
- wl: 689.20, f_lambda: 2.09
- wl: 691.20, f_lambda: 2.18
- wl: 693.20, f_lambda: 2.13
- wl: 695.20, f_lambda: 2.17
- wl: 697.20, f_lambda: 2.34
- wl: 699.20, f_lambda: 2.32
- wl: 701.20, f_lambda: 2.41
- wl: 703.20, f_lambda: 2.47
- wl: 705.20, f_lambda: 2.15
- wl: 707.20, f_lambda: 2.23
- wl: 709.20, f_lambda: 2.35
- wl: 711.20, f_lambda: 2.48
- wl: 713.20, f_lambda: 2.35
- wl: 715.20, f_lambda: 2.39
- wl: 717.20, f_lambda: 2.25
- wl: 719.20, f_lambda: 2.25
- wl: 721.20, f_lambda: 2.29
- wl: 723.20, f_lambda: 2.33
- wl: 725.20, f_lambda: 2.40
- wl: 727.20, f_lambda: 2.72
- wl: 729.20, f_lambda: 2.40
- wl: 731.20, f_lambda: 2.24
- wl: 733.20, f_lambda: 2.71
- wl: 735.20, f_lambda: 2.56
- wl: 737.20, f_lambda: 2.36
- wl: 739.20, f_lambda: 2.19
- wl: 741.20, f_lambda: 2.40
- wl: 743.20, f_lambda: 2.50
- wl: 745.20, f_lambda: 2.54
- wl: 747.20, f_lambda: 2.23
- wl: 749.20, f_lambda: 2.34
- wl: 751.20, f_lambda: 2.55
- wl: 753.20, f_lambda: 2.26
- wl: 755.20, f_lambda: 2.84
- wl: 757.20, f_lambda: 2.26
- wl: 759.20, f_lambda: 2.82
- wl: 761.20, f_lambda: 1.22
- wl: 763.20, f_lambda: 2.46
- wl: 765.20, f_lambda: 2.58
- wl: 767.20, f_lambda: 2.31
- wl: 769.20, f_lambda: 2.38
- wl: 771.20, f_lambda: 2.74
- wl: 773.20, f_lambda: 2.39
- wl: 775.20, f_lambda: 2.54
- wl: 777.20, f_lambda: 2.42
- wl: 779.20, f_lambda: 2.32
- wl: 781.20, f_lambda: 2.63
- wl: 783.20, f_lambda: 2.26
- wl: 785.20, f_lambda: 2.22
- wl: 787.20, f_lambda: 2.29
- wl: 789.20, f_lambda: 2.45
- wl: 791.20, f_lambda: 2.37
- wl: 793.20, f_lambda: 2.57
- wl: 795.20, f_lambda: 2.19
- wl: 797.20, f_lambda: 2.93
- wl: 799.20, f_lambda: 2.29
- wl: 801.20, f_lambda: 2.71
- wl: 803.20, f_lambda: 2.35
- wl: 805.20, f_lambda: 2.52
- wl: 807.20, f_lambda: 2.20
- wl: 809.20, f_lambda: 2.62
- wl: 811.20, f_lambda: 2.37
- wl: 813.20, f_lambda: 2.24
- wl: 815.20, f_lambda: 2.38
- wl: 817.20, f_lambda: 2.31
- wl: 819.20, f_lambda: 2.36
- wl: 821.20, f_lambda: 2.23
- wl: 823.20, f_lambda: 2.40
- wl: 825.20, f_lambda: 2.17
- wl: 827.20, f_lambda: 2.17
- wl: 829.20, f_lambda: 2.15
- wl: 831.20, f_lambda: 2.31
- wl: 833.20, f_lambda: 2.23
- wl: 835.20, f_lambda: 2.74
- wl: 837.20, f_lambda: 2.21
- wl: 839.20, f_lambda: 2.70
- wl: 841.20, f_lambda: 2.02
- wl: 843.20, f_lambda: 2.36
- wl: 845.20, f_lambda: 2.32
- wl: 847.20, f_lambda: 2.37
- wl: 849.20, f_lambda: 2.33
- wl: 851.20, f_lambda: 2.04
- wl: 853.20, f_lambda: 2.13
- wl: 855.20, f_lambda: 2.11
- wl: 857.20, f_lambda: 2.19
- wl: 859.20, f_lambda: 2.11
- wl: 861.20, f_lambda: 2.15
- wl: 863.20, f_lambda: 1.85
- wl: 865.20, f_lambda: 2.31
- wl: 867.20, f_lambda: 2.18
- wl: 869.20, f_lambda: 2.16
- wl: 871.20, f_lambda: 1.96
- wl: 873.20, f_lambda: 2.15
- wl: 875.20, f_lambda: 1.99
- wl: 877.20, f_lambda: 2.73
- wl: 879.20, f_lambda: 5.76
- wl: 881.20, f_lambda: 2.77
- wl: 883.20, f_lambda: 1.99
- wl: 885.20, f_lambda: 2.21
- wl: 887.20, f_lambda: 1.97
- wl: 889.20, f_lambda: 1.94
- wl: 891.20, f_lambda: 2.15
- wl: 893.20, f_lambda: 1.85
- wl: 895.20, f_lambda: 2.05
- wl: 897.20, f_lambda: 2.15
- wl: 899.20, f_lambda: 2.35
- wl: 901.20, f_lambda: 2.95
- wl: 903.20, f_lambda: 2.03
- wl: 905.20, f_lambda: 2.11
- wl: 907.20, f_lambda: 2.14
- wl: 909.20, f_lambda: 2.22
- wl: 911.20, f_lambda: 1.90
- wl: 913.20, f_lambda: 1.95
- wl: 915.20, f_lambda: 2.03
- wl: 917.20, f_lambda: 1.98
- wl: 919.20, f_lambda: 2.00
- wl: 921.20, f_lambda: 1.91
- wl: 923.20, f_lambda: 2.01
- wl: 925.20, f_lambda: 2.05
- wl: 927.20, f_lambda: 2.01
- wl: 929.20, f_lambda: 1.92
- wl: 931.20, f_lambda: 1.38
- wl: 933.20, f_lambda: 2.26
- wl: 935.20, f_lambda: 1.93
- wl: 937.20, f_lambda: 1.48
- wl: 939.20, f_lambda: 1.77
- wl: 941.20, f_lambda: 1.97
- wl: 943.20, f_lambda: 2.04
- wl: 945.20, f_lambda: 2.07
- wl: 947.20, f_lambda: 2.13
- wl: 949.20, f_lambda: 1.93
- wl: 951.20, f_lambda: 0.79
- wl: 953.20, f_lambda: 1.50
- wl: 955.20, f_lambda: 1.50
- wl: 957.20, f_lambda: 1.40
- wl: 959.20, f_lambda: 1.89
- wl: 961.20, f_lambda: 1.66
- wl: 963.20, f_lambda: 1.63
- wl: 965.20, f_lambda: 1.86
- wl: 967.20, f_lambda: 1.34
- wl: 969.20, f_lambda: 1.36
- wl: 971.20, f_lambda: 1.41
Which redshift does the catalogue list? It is 0.34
